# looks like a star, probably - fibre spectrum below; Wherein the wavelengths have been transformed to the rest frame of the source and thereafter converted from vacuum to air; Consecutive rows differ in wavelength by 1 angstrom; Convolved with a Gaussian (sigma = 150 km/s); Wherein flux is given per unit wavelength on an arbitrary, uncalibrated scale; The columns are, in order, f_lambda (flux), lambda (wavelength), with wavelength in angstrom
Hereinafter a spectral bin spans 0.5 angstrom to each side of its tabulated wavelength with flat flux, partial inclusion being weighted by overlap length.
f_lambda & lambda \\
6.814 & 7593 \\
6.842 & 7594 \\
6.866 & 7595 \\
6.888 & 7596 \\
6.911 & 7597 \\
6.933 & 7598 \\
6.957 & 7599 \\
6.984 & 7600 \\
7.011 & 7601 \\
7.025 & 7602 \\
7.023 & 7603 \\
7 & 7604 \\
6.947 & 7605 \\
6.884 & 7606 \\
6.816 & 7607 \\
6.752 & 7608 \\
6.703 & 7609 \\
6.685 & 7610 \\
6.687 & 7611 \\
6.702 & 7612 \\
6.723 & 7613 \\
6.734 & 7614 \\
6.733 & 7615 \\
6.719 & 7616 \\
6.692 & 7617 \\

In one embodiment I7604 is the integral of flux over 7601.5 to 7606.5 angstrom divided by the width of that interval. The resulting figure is 6.98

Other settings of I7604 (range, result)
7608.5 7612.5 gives 6.69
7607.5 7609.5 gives 6.73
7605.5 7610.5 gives 6.77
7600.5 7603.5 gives 7.02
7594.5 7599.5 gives 6.91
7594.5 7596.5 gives 6.88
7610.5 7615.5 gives 6.72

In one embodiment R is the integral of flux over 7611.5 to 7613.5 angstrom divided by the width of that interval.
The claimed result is 6.71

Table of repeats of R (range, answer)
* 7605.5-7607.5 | 6.85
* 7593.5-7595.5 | 6.85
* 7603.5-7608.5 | 6.88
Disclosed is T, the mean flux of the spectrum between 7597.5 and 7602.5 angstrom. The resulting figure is 6.98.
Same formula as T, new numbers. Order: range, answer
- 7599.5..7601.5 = 7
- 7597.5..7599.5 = 6.95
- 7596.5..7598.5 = 6.92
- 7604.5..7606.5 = 6.92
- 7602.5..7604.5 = 7.01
